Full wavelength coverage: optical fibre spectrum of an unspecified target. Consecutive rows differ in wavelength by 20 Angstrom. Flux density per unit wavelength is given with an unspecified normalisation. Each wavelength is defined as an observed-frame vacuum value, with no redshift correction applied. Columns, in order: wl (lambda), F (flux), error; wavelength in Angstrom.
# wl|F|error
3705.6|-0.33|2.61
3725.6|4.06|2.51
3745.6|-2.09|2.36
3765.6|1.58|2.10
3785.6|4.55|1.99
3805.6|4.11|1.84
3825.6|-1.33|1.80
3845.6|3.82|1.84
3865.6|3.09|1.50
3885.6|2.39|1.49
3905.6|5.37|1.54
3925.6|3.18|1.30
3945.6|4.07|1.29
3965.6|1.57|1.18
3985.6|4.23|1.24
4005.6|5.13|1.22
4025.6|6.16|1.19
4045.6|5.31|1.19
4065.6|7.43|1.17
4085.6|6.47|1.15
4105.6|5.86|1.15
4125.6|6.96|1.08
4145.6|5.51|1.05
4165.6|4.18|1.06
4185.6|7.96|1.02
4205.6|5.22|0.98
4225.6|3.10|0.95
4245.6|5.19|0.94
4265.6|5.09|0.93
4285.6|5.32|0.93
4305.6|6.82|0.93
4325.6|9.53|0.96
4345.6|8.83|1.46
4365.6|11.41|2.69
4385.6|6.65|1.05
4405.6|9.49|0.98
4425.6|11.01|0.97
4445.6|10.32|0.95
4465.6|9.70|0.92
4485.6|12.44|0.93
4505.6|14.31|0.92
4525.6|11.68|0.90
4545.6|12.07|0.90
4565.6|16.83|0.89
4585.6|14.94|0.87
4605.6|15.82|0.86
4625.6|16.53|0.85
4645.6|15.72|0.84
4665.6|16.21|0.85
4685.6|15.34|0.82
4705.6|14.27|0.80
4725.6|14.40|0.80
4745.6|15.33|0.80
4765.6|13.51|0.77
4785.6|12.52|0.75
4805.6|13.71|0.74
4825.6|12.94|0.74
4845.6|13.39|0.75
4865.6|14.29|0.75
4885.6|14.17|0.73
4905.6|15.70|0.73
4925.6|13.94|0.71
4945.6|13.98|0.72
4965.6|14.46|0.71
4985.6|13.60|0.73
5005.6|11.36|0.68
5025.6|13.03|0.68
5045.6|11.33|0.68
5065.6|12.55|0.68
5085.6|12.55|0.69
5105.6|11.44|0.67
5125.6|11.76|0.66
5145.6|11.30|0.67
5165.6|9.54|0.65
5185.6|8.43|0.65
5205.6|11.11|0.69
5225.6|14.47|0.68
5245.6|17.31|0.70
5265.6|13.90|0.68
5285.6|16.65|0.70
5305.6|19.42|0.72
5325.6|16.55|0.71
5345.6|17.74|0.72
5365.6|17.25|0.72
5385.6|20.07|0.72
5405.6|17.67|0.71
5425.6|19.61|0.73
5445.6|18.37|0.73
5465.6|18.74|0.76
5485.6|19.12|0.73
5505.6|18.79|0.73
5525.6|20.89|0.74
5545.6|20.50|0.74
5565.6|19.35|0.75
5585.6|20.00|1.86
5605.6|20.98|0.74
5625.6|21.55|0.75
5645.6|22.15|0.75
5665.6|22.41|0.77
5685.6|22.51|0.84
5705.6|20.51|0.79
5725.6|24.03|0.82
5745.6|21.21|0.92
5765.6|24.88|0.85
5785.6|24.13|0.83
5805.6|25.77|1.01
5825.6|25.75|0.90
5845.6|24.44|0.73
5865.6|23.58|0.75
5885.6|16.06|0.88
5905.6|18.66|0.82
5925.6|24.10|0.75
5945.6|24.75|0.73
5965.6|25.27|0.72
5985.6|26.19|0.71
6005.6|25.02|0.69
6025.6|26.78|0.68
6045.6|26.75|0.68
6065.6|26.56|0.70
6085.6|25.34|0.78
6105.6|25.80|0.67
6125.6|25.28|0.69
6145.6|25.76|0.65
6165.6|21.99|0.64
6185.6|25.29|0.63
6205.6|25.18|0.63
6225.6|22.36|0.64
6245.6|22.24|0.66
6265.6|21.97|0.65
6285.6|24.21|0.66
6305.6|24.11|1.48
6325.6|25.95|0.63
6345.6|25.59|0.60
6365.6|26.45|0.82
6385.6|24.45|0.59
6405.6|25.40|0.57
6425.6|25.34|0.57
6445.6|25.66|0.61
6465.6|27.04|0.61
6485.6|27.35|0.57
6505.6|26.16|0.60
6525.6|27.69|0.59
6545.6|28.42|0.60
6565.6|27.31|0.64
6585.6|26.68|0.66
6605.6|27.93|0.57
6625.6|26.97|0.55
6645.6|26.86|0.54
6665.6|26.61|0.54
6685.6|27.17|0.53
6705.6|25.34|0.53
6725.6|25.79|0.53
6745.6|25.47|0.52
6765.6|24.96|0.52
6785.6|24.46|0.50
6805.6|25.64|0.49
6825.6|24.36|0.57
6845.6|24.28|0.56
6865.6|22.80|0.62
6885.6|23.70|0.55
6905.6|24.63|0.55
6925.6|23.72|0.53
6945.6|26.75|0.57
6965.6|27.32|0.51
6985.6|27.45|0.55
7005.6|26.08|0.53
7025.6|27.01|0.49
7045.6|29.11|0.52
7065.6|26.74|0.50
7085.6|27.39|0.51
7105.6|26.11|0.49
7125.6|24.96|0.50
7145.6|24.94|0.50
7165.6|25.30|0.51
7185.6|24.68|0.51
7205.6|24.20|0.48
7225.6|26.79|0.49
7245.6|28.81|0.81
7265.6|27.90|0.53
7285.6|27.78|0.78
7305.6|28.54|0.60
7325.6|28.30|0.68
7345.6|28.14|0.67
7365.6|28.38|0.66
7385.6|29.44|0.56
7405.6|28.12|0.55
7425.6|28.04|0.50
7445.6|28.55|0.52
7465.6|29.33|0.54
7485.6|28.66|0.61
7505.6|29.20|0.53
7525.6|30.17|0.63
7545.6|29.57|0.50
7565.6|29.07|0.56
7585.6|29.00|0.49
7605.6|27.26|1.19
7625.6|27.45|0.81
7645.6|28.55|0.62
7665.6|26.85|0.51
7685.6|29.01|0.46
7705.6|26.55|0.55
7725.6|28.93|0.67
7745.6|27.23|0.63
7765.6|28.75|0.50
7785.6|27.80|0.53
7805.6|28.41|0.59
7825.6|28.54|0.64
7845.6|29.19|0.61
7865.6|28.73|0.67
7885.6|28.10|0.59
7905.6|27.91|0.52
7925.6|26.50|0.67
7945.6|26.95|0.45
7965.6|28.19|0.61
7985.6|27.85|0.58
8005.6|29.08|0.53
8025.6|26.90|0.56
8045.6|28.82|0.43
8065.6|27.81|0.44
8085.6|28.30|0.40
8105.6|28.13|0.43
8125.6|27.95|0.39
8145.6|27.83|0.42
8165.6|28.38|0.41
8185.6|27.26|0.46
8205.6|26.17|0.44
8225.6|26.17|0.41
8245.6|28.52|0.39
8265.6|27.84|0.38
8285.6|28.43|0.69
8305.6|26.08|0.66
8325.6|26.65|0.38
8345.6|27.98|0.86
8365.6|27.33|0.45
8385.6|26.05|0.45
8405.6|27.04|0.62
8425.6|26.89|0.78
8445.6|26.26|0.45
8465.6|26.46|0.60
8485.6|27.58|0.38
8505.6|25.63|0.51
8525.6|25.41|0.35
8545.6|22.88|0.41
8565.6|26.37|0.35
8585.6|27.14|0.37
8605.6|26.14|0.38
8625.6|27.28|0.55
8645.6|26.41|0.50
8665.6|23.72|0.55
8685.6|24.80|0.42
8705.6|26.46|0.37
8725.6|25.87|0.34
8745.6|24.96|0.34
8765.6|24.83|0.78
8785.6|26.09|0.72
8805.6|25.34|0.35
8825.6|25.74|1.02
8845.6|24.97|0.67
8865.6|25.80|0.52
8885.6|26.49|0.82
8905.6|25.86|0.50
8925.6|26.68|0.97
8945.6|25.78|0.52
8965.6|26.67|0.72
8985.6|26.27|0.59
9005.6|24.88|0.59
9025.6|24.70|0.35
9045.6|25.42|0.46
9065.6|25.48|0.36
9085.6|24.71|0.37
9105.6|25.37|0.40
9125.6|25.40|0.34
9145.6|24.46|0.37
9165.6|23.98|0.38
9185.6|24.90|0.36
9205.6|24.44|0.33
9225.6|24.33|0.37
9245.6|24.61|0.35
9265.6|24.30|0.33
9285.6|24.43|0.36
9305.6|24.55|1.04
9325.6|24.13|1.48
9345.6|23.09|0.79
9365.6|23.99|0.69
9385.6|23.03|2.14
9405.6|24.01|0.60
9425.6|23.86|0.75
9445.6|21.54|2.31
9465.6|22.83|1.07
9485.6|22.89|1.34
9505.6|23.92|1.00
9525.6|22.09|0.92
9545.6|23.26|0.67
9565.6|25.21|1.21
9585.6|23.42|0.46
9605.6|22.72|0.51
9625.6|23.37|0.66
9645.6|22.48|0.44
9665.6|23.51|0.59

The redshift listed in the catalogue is 0.00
